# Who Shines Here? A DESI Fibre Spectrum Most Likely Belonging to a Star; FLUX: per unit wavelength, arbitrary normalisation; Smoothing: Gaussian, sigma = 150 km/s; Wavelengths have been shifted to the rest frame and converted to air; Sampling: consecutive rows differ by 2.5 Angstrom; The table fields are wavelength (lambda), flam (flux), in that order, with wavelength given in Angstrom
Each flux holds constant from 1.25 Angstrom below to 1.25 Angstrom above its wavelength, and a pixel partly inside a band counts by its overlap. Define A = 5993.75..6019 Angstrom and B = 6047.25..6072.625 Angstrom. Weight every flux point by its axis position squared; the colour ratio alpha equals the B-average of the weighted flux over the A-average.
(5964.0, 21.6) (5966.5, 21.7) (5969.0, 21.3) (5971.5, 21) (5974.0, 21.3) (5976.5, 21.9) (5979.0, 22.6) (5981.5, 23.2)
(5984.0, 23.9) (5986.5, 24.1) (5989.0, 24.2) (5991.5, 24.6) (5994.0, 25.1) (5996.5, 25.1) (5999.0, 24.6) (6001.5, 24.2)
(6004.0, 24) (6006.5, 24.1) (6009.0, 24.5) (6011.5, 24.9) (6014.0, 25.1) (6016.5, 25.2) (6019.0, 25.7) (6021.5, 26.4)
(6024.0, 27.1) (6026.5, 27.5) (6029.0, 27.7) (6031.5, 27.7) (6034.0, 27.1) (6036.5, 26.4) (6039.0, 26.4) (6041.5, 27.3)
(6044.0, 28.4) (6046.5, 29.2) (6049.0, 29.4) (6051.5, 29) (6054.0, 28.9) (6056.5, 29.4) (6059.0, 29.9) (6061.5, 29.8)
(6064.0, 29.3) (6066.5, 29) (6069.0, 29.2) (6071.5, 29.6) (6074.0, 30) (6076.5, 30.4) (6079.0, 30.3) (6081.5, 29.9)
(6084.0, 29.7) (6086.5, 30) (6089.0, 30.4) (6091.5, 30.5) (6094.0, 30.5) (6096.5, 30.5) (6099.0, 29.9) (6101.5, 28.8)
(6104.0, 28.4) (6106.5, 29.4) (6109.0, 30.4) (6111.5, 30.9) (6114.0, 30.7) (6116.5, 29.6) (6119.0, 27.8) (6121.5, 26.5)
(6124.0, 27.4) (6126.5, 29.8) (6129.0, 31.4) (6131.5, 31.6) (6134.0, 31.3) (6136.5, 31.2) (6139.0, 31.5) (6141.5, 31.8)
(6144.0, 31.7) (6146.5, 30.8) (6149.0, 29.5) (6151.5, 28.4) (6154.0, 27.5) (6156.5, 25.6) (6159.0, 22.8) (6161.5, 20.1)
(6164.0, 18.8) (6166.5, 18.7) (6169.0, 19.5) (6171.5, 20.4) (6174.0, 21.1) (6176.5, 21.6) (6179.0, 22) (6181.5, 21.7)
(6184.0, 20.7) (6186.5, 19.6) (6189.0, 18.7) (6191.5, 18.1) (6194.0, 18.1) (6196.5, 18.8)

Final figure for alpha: 1.2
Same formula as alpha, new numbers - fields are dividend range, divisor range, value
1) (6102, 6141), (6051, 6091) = 1.02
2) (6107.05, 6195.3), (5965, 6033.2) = 1.10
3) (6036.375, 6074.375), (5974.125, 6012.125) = 1.23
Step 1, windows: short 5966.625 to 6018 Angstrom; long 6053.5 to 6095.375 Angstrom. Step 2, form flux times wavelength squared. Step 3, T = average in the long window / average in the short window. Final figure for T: 1.3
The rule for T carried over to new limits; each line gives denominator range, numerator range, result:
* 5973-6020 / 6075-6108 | 1.28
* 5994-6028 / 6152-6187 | 0.90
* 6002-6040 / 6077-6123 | 1.17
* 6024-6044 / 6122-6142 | 1.16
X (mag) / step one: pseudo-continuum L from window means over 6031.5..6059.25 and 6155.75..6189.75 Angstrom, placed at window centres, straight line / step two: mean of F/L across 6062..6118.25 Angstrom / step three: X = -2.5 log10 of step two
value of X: -0.17 mag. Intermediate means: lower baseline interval 28.2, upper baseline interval 20.8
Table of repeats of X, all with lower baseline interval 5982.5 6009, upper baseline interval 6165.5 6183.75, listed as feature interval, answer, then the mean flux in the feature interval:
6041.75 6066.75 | -0.249 mag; 29.2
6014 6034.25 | -0.124 mag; 26.7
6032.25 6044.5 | -0.153 mag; 27.1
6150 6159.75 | -0.238 mag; 26.3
